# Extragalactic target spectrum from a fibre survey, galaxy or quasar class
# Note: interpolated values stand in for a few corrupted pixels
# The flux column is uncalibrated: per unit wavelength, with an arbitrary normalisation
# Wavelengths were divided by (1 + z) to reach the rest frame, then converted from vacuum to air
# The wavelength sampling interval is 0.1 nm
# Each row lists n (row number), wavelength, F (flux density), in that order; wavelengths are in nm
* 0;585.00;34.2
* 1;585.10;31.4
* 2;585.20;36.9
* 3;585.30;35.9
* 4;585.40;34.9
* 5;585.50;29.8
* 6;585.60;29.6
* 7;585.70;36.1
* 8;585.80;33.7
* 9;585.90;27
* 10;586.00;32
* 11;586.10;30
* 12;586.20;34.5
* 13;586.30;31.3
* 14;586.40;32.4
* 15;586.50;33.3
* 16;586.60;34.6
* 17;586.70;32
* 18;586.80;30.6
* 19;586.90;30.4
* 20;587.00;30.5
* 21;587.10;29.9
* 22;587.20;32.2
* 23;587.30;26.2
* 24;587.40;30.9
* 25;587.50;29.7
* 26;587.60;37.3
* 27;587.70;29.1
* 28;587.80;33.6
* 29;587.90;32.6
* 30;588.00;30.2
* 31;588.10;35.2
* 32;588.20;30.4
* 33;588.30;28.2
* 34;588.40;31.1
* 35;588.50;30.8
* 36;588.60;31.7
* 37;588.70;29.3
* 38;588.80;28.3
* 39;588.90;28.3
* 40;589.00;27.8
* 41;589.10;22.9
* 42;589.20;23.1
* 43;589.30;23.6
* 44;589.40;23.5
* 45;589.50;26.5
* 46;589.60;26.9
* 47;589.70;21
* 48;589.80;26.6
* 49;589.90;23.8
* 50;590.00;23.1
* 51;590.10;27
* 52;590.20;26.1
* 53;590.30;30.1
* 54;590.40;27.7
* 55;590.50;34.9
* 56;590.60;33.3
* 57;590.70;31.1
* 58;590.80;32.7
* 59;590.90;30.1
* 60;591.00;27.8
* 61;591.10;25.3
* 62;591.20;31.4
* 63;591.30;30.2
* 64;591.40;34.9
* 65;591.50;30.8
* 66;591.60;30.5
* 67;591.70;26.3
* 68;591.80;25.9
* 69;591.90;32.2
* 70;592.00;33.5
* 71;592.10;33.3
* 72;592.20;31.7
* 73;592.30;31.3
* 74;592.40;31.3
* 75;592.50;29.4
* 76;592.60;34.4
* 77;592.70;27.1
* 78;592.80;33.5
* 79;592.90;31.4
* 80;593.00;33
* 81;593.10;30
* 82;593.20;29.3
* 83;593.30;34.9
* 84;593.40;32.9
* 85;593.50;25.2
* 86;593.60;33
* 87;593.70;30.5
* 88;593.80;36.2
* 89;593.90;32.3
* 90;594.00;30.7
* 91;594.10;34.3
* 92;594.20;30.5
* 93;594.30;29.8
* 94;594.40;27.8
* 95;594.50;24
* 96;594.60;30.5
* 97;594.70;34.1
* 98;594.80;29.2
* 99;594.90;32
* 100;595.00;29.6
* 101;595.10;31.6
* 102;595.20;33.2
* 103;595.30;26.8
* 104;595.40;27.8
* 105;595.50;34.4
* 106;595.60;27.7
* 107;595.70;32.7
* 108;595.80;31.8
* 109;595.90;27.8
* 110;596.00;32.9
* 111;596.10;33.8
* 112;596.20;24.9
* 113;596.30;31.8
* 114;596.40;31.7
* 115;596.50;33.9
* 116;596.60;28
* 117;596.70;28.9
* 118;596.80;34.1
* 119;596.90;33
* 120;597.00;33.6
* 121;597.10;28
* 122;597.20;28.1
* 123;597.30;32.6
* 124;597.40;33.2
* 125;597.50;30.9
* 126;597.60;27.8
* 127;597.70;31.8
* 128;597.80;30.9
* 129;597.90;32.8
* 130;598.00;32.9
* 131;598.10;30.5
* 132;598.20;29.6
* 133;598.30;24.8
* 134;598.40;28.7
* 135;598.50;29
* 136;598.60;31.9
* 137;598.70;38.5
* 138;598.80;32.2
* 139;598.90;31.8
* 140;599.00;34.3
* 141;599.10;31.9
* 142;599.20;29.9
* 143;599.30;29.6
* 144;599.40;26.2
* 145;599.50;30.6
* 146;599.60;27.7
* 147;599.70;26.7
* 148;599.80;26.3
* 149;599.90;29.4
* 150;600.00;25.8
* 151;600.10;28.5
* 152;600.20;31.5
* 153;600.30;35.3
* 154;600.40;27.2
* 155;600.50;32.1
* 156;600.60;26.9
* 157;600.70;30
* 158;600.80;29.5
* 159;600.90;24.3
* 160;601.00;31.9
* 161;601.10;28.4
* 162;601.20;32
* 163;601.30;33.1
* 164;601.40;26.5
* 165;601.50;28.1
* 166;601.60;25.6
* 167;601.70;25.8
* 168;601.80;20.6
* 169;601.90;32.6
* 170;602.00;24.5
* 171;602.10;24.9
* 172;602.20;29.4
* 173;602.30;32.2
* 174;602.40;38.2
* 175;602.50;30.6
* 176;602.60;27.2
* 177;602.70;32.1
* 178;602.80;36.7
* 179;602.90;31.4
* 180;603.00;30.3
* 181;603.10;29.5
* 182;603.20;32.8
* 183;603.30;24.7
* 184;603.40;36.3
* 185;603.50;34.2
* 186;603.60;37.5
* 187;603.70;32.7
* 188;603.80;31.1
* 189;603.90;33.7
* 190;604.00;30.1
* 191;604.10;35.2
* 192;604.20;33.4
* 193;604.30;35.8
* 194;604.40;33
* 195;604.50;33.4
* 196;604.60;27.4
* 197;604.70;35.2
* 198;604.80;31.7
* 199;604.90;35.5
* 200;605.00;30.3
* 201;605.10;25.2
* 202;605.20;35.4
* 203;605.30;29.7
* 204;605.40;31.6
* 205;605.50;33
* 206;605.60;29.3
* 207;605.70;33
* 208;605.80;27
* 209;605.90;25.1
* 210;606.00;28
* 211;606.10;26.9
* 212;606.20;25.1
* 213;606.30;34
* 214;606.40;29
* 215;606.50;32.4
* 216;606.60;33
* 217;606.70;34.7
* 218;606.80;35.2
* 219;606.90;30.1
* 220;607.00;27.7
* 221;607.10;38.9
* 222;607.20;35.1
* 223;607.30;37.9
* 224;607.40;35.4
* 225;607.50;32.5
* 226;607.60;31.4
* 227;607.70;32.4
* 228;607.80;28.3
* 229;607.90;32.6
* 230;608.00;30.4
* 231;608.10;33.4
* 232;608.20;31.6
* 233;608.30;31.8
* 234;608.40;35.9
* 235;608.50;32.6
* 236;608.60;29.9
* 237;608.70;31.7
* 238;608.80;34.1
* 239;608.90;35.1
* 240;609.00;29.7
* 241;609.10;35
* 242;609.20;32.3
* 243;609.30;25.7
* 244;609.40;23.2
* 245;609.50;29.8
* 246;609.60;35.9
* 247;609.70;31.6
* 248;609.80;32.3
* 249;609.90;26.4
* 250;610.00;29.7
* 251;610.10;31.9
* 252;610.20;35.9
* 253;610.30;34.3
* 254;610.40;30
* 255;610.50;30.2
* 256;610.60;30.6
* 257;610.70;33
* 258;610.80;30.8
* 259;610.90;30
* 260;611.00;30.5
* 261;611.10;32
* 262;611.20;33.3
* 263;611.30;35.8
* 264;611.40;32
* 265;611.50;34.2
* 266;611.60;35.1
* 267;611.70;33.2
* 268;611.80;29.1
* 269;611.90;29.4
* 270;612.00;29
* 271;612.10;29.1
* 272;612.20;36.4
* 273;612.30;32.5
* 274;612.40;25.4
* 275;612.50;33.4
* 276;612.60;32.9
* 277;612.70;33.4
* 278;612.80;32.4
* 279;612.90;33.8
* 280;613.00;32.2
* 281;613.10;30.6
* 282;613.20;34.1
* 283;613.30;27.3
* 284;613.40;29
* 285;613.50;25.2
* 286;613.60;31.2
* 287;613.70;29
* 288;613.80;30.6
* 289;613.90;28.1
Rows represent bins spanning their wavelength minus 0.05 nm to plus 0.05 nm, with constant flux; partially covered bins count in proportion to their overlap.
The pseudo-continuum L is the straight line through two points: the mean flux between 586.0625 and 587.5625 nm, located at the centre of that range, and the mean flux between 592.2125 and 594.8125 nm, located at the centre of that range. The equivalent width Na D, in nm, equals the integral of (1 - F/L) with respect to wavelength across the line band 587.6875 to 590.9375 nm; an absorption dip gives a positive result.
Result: 0.28 nm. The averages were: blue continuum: 31.3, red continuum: 31.1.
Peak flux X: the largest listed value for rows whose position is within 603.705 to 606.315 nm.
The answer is 35.8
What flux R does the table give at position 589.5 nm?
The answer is 26.5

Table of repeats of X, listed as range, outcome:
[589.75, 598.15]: 36.2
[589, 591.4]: 34.9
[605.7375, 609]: 38.9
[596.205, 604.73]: 38.5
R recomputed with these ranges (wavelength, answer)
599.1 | 31.9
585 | 34.2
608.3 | 31.8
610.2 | 35.9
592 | 33.5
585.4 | 34.9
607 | 27.7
